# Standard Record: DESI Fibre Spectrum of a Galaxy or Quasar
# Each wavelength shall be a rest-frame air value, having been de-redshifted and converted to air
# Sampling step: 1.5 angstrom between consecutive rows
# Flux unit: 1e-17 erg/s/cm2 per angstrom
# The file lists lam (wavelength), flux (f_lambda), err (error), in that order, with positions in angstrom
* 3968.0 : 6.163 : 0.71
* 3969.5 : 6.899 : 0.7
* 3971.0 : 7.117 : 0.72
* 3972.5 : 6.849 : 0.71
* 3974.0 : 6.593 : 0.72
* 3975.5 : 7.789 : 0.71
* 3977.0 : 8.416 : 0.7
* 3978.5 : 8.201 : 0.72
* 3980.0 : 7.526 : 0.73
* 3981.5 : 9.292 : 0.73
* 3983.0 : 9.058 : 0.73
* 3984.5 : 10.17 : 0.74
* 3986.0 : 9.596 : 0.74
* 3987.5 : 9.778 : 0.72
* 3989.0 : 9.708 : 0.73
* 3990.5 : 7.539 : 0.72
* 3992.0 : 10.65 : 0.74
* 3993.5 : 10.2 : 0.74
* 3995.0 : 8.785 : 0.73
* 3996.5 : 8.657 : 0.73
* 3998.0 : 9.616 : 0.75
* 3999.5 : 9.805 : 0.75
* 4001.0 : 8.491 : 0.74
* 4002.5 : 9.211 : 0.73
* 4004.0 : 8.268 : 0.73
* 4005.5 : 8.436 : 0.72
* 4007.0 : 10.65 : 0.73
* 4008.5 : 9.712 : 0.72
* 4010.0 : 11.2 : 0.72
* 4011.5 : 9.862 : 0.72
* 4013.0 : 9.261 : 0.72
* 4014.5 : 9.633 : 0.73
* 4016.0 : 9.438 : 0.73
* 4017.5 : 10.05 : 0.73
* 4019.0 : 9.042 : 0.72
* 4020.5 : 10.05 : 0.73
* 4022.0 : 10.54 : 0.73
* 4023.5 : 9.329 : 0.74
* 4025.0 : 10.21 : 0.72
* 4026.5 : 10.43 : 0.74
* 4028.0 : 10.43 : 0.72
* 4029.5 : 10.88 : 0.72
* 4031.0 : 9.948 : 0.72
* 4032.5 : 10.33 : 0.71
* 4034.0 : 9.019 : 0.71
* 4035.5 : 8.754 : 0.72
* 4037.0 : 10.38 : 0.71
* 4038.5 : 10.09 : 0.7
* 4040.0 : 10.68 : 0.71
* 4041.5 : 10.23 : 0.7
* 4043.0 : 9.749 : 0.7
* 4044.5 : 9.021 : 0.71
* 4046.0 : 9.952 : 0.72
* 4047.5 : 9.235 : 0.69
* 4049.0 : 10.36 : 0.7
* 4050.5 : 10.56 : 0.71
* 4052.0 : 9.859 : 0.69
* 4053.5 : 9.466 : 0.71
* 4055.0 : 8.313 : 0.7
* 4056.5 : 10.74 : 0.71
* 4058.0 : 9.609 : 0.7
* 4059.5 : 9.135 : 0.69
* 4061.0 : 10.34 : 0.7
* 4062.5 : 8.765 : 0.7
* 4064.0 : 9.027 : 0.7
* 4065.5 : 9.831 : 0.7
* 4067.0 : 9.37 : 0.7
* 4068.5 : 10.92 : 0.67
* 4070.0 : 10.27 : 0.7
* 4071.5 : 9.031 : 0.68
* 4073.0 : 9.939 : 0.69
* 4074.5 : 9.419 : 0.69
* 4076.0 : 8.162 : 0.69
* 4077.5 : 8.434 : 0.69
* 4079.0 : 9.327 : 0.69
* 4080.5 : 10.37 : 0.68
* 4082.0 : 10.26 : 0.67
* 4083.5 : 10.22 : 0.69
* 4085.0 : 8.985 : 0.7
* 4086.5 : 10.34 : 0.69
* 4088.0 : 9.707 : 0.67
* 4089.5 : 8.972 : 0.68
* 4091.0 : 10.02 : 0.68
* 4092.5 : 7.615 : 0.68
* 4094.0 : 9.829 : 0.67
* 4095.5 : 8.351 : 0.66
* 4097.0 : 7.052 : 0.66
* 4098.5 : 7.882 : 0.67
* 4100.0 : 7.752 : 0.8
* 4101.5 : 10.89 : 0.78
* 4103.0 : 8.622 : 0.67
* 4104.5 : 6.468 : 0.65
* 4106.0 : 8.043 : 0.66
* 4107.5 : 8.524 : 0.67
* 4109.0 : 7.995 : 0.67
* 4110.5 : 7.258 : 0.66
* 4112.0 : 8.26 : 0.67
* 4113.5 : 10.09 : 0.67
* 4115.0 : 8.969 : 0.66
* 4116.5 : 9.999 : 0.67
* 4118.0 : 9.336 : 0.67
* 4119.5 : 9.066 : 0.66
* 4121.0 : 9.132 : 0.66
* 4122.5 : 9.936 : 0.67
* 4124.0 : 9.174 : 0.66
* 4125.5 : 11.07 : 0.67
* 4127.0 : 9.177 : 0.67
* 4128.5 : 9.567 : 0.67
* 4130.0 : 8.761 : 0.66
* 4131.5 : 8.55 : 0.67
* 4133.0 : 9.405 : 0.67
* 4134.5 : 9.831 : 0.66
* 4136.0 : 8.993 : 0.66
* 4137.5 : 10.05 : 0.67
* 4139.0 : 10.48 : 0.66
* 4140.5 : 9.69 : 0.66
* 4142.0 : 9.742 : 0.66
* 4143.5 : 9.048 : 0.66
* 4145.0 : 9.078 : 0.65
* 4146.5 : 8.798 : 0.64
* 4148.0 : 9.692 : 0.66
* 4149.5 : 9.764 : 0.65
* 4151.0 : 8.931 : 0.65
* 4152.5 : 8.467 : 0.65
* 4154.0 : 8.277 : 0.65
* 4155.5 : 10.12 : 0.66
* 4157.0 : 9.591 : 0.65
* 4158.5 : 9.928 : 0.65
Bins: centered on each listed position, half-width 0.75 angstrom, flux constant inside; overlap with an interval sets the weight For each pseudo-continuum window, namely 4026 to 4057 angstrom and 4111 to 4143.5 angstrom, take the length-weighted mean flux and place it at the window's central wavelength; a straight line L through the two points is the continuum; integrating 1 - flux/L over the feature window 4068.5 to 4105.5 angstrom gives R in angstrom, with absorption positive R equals 2.2 angstrom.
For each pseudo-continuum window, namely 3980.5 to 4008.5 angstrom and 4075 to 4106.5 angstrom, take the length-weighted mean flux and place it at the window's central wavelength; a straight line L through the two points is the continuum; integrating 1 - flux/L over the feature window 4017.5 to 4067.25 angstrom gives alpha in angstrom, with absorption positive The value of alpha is -3.8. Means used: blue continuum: 9.32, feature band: 9.82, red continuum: 8.93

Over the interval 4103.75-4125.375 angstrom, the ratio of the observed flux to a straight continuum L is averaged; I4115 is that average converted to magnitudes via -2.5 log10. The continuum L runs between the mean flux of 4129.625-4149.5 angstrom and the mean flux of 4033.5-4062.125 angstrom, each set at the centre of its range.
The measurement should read 0.08 mag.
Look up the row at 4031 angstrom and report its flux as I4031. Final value 9.948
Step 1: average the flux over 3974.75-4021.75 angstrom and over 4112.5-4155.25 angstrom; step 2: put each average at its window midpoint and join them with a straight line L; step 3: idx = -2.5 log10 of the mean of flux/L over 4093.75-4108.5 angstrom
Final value 0.13 mag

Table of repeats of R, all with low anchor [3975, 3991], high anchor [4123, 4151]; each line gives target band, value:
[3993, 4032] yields -3.1 angstrom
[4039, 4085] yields -2.5 angstrom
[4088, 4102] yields 0.9 angstrom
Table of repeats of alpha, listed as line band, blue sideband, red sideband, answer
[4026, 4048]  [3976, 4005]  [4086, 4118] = -2.5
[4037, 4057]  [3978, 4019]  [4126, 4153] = -1.1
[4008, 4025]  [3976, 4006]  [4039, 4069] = -0.9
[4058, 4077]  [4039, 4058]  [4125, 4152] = 0.5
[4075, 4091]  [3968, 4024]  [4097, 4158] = -0.8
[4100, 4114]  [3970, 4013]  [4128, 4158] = 1.3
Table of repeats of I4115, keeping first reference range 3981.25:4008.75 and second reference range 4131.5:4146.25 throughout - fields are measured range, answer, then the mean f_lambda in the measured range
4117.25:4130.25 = 0.000 mag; 9.5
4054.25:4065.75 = -0.004 mag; 9.45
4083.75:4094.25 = 0.009 mag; 9.37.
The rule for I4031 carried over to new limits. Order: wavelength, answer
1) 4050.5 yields 10.56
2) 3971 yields 7.117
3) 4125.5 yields 11.07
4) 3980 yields 7.526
